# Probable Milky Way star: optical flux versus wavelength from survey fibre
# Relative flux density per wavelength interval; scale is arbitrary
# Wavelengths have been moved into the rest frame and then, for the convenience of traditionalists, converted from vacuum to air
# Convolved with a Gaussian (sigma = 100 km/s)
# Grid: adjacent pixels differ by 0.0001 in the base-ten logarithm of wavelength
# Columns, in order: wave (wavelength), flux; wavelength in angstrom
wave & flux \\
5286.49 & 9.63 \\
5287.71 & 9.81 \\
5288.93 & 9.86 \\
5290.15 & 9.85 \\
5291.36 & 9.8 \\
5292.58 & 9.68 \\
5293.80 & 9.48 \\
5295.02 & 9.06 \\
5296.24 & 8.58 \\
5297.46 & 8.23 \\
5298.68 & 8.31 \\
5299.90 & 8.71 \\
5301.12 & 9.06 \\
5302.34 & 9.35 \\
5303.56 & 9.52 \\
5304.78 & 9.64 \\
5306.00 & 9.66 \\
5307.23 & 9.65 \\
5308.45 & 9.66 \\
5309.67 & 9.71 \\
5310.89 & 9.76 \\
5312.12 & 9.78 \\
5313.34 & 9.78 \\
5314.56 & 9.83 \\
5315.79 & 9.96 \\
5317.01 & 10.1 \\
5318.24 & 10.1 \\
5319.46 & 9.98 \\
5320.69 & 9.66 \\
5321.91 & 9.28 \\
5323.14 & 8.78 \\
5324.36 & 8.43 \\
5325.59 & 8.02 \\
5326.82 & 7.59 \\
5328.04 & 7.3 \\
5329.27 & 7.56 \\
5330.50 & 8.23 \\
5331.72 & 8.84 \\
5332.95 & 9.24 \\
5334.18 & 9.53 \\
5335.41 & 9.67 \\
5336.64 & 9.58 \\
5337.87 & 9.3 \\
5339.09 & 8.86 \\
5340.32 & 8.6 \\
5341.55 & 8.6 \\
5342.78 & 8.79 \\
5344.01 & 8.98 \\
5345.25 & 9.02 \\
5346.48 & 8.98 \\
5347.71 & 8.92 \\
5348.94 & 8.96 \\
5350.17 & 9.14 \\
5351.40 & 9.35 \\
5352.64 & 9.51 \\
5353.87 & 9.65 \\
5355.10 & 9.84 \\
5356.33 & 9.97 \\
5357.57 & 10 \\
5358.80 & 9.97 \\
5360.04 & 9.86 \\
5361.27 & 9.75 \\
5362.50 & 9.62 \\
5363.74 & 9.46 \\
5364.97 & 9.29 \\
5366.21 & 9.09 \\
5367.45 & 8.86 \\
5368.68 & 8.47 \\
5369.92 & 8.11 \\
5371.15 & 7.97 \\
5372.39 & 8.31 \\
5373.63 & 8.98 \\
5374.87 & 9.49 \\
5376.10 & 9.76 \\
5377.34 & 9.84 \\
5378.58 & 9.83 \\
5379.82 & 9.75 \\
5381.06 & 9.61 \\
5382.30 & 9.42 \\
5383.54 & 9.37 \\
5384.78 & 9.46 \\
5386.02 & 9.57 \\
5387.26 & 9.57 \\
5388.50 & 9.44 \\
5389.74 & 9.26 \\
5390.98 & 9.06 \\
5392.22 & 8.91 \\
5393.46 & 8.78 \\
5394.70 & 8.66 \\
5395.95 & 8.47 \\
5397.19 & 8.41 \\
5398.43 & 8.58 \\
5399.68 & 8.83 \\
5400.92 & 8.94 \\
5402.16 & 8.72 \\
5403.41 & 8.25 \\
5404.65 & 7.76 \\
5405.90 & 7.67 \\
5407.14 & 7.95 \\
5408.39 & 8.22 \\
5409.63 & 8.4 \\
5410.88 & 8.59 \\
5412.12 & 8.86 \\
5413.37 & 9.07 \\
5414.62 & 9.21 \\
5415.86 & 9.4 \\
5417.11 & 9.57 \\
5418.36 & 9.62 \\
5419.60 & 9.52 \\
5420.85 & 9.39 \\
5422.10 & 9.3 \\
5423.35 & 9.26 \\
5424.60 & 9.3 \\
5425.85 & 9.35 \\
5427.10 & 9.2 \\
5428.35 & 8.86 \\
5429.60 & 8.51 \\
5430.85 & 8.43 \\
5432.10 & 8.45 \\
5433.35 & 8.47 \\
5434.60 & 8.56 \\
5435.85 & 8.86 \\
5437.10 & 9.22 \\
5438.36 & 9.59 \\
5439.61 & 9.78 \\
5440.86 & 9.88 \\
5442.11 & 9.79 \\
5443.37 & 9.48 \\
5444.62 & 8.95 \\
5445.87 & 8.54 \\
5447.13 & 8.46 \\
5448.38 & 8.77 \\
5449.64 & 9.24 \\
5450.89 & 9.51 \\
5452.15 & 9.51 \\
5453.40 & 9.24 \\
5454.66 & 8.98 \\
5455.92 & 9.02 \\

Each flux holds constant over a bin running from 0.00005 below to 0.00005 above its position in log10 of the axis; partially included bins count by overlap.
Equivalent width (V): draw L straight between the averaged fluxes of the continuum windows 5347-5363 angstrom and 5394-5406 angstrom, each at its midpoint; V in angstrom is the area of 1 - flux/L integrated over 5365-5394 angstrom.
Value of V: -0.7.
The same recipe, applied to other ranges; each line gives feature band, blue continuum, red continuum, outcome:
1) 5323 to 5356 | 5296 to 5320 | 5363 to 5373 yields 0.7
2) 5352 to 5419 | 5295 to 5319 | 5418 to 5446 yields 1.2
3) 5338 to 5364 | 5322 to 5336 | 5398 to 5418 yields -2.4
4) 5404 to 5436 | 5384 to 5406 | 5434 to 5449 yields 0.6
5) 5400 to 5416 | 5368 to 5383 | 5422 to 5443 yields 1.0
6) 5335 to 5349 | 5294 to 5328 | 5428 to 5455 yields 0.3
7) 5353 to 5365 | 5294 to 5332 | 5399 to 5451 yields -1.0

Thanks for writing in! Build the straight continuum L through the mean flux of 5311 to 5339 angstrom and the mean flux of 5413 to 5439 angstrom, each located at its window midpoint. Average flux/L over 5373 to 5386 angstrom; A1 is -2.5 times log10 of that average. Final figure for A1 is -0.051 mag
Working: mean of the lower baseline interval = 9.12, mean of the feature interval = 9.55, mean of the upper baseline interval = 9.1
